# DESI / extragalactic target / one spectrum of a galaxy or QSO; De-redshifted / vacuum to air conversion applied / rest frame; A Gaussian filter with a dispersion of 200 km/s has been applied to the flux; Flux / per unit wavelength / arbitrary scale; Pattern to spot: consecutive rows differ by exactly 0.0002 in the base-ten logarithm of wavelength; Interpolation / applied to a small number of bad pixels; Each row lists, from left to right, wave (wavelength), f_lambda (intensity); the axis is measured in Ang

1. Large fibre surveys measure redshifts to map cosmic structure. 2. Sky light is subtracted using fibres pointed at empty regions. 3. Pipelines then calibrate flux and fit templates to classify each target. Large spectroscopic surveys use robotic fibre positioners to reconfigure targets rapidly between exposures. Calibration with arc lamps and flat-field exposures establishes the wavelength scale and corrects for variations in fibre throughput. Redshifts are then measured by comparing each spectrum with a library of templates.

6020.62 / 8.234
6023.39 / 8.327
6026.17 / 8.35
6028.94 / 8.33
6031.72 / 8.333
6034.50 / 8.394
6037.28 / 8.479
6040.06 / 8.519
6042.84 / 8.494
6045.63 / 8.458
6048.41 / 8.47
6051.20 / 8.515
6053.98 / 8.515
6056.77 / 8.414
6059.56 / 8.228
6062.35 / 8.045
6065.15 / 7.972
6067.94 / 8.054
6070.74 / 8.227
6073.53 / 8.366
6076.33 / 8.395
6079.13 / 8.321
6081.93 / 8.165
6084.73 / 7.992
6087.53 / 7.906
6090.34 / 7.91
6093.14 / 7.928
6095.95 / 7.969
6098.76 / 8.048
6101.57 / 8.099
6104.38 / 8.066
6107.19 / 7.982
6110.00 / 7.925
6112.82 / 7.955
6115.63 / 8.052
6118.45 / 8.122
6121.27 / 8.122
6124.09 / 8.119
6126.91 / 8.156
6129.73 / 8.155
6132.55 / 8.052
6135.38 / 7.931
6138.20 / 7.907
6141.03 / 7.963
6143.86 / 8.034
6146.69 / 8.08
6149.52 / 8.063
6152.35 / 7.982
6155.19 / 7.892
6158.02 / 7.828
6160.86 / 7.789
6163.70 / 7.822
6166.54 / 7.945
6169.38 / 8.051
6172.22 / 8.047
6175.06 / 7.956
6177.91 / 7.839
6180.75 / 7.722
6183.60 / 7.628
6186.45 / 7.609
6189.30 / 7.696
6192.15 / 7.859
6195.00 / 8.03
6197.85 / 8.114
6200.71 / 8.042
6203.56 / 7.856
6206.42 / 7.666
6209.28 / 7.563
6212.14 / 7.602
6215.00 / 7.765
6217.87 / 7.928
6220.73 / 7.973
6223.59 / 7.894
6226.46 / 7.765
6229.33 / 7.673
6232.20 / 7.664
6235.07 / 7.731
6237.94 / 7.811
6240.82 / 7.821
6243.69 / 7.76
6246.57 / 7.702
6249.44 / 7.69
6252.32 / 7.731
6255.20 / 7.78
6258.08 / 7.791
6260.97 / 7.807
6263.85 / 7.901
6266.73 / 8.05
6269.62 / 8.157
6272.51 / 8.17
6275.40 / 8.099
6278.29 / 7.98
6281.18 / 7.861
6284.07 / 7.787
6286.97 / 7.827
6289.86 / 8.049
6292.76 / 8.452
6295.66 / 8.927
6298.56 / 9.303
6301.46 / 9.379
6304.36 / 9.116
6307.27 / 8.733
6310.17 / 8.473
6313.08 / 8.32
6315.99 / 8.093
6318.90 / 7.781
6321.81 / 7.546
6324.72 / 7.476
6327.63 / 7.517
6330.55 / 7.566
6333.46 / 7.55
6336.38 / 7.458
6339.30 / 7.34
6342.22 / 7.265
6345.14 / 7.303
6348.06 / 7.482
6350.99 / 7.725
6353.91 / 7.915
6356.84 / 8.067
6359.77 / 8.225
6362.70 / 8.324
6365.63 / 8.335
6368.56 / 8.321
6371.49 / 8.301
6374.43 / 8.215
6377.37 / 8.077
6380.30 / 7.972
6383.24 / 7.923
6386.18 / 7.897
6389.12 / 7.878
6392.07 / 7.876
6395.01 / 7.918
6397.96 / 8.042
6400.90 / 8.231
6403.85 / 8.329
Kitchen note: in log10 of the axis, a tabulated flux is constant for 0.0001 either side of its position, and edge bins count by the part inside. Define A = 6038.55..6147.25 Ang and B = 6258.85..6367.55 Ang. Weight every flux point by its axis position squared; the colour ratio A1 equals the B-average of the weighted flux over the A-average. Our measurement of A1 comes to 1.06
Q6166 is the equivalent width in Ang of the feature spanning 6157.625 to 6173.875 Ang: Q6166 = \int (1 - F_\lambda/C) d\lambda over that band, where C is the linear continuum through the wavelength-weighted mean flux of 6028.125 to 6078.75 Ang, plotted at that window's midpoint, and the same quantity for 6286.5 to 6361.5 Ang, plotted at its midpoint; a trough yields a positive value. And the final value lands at 0.6 Ang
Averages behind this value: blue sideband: 8.34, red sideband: 8.04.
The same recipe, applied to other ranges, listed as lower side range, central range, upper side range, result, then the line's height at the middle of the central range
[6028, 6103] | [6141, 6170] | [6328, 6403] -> 0.7 Ang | 8.13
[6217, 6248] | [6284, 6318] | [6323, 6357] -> -4.1 Ang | 7.63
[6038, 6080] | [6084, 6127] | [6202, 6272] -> 0.9 Ang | 8.2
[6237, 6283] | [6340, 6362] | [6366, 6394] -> 0.8 Ang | 8.02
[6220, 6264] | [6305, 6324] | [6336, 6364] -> -1.1 Ang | 7.74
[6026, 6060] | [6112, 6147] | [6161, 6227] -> 0.2 Ang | 8.09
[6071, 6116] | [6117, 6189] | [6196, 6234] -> 0.0 Ang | 7.94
